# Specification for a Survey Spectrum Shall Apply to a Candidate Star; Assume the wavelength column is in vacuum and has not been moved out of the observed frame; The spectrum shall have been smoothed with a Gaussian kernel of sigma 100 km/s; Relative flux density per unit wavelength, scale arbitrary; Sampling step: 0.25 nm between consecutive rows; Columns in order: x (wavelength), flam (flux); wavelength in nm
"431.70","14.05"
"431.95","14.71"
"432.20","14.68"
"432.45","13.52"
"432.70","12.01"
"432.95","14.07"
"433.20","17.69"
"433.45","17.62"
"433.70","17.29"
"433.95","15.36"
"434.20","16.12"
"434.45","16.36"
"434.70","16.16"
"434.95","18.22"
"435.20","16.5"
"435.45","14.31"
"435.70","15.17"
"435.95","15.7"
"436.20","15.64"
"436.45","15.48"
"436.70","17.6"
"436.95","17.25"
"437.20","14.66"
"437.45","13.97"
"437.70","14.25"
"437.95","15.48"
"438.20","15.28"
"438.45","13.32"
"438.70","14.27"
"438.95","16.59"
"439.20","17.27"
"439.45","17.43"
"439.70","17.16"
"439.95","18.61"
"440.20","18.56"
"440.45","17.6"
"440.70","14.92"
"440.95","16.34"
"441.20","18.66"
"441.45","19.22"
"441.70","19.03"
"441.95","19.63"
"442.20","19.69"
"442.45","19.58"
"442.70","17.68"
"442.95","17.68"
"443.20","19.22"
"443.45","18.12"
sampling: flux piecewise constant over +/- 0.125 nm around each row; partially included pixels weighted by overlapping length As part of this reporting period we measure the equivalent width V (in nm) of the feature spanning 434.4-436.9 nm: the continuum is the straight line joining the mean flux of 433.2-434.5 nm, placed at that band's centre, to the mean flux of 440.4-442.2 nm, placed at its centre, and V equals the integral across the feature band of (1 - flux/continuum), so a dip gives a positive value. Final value 0.13 nm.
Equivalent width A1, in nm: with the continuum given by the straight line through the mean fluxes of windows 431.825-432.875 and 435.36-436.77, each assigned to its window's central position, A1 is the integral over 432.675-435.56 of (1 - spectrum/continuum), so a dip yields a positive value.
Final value -0.295 nm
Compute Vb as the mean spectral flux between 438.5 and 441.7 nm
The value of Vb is 17.2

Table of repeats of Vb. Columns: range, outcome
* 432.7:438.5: 15.8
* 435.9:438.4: 15.5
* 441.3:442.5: 19.4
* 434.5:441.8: 16.4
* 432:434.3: 15.3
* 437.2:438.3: 14.7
